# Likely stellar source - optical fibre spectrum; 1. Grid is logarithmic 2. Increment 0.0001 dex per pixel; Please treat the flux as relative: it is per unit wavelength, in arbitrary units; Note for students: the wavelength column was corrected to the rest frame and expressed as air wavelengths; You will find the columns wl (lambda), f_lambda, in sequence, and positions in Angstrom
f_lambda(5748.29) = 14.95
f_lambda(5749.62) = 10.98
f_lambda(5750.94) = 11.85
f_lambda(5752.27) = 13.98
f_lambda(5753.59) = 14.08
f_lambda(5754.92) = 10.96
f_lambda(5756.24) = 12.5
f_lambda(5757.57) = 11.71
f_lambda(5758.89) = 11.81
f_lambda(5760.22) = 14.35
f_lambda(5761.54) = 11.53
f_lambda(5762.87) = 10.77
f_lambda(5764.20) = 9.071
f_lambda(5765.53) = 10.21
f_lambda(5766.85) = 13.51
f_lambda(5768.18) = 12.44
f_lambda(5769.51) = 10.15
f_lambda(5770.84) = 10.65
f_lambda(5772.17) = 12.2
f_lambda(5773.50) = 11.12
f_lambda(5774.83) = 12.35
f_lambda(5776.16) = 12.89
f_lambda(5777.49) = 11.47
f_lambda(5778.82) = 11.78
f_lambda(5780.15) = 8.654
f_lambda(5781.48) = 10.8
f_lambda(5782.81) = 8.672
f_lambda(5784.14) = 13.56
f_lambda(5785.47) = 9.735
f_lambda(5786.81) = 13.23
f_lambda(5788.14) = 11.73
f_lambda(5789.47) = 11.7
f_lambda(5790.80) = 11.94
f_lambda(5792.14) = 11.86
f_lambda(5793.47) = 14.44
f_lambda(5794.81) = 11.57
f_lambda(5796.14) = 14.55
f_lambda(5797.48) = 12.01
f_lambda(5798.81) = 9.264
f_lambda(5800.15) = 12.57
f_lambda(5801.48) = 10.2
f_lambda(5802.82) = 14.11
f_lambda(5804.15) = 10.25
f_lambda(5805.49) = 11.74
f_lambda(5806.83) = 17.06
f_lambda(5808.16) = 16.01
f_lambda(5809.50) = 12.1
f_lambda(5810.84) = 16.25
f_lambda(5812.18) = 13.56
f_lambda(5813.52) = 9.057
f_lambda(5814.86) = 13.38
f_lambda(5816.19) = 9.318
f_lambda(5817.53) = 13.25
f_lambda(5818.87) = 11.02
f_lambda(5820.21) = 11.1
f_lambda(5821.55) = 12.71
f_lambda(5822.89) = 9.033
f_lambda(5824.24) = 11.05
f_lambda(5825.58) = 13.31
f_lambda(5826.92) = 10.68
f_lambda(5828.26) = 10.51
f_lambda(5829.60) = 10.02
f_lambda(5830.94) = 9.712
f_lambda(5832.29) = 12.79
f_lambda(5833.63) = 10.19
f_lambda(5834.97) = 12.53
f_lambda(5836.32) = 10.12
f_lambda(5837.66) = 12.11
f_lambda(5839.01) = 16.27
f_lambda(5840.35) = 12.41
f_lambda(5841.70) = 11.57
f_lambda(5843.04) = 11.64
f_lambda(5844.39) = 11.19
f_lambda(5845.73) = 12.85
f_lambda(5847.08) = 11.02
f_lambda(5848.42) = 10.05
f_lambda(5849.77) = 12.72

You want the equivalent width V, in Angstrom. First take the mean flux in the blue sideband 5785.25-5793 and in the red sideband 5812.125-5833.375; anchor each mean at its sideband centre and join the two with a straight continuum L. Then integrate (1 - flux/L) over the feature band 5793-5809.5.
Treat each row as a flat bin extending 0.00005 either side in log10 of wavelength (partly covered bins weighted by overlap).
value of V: -1.6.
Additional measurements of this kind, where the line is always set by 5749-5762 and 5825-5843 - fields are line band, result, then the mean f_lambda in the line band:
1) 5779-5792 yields 1.03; 11.2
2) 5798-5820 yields -0.91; 12.4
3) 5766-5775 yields 0.41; 11.7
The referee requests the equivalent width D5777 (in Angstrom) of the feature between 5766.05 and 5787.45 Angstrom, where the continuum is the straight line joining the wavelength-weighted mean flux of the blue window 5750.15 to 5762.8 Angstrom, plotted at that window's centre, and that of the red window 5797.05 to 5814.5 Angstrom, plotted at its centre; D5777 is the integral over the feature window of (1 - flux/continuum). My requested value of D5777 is 1.85 Angstrom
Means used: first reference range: 12.4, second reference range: 12.7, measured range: 11.4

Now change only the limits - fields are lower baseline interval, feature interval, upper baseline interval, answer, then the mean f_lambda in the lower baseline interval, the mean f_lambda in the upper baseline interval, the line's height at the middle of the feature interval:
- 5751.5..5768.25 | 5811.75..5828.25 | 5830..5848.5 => 0.6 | 12.1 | 11.8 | 11.8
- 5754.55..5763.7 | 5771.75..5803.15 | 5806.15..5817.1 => 2.4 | 11.9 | 13.3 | 12.7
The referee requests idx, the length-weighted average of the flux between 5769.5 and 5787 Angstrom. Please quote 11.2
